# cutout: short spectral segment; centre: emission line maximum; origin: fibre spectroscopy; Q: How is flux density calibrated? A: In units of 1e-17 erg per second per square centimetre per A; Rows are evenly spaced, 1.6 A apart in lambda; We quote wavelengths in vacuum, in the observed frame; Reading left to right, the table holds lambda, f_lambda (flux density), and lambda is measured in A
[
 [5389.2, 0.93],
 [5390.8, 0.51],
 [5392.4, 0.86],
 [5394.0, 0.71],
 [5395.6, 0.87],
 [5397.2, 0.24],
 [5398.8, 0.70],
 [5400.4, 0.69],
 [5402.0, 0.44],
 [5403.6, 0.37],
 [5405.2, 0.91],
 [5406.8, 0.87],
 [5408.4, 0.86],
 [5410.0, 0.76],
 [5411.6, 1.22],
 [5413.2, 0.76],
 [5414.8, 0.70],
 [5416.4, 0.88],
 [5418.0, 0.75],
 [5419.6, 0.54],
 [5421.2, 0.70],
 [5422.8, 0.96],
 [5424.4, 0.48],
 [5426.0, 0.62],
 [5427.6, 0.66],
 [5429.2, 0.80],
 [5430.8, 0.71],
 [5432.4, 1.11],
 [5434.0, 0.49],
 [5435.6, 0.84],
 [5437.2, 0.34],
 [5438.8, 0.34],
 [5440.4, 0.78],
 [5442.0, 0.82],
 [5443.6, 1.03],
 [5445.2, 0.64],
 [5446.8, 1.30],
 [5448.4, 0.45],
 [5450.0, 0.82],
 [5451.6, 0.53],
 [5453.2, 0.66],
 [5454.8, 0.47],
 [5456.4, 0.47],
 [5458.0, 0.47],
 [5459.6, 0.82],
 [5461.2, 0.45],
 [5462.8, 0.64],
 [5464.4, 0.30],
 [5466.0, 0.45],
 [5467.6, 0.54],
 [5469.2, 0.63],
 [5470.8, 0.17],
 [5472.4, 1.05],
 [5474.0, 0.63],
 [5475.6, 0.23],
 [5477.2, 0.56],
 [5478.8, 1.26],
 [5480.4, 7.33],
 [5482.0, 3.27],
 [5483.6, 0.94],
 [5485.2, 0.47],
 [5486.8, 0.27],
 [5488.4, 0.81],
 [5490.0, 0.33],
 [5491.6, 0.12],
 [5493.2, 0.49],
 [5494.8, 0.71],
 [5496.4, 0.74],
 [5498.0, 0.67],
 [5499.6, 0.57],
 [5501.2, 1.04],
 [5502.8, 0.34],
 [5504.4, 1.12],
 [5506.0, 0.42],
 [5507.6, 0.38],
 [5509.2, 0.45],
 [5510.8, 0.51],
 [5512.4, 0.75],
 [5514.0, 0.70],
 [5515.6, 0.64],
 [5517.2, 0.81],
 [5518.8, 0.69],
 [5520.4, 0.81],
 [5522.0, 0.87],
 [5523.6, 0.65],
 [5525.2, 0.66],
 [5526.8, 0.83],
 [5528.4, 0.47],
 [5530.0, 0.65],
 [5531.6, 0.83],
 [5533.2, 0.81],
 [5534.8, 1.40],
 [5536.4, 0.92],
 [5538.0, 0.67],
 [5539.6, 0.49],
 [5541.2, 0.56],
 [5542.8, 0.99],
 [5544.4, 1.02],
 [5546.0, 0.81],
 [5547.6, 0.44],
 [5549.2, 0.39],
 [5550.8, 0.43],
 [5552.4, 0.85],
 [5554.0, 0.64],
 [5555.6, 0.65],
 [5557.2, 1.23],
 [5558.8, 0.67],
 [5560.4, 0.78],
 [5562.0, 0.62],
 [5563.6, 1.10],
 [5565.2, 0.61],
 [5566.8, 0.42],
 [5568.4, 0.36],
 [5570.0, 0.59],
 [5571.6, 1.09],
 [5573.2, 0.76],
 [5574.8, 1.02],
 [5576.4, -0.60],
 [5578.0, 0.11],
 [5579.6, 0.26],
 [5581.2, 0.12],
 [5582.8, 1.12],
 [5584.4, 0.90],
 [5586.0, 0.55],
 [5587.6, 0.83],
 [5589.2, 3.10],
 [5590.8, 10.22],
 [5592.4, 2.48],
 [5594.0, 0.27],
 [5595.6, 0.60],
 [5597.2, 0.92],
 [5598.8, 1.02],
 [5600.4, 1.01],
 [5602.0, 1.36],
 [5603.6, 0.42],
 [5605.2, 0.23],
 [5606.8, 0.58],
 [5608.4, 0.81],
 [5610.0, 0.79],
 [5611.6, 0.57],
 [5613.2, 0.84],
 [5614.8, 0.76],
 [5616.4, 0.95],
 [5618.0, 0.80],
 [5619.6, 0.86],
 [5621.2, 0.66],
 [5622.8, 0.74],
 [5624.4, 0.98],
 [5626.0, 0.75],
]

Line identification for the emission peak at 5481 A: H-beta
